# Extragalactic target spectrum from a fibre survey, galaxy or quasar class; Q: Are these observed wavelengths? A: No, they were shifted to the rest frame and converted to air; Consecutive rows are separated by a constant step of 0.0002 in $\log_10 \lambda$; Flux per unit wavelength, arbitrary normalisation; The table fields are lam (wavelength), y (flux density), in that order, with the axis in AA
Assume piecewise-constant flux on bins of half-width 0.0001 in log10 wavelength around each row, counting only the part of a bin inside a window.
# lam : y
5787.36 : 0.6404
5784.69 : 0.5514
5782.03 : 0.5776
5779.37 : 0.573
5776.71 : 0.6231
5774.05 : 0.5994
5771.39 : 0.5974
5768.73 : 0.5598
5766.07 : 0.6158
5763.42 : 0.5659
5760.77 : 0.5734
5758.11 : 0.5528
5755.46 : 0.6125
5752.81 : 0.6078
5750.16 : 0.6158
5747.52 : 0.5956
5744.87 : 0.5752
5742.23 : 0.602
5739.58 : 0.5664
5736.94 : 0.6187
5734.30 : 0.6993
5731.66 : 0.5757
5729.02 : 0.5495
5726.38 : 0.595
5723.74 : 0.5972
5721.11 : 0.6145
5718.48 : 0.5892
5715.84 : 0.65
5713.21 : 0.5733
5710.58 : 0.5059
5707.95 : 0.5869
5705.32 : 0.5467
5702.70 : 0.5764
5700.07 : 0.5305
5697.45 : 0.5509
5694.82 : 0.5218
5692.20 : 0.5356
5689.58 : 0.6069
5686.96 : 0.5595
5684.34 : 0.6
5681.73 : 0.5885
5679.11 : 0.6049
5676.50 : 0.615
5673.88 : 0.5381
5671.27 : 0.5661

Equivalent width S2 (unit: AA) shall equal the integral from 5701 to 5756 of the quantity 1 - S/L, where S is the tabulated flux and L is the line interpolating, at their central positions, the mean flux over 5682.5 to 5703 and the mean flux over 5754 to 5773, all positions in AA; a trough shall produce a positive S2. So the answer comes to -2.0 AA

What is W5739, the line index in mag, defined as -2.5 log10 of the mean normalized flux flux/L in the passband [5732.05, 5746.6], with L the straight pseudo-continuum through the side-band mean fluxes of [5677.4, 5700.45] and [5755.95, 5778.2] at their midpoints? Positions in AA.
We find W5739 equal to -0.05 mag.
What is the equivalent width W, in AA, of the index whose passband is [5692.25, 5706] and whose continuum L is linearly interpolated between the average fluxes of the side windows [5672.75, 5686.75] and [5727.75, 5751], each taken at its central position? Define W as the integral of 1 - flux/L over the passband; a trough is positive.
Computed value 1.1 AA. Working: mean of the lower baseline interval 0.588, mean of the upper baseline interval 0.6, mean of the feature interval 0.544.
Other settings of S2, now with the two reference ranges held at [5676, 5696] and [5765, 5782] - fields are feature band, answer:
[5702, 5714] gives 0.5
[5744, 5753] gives -0.2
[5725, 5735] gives -0.2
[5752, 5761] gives 0.0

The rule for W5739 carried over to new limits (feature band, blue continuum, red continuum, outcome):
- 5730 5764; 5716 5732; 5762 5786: -0.016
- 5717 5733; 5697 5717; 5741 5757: -0.013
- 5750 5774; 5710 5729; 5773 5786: -0.003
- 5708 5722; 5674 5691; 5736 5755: 0.017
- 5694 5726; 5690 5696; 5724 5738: -0.003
